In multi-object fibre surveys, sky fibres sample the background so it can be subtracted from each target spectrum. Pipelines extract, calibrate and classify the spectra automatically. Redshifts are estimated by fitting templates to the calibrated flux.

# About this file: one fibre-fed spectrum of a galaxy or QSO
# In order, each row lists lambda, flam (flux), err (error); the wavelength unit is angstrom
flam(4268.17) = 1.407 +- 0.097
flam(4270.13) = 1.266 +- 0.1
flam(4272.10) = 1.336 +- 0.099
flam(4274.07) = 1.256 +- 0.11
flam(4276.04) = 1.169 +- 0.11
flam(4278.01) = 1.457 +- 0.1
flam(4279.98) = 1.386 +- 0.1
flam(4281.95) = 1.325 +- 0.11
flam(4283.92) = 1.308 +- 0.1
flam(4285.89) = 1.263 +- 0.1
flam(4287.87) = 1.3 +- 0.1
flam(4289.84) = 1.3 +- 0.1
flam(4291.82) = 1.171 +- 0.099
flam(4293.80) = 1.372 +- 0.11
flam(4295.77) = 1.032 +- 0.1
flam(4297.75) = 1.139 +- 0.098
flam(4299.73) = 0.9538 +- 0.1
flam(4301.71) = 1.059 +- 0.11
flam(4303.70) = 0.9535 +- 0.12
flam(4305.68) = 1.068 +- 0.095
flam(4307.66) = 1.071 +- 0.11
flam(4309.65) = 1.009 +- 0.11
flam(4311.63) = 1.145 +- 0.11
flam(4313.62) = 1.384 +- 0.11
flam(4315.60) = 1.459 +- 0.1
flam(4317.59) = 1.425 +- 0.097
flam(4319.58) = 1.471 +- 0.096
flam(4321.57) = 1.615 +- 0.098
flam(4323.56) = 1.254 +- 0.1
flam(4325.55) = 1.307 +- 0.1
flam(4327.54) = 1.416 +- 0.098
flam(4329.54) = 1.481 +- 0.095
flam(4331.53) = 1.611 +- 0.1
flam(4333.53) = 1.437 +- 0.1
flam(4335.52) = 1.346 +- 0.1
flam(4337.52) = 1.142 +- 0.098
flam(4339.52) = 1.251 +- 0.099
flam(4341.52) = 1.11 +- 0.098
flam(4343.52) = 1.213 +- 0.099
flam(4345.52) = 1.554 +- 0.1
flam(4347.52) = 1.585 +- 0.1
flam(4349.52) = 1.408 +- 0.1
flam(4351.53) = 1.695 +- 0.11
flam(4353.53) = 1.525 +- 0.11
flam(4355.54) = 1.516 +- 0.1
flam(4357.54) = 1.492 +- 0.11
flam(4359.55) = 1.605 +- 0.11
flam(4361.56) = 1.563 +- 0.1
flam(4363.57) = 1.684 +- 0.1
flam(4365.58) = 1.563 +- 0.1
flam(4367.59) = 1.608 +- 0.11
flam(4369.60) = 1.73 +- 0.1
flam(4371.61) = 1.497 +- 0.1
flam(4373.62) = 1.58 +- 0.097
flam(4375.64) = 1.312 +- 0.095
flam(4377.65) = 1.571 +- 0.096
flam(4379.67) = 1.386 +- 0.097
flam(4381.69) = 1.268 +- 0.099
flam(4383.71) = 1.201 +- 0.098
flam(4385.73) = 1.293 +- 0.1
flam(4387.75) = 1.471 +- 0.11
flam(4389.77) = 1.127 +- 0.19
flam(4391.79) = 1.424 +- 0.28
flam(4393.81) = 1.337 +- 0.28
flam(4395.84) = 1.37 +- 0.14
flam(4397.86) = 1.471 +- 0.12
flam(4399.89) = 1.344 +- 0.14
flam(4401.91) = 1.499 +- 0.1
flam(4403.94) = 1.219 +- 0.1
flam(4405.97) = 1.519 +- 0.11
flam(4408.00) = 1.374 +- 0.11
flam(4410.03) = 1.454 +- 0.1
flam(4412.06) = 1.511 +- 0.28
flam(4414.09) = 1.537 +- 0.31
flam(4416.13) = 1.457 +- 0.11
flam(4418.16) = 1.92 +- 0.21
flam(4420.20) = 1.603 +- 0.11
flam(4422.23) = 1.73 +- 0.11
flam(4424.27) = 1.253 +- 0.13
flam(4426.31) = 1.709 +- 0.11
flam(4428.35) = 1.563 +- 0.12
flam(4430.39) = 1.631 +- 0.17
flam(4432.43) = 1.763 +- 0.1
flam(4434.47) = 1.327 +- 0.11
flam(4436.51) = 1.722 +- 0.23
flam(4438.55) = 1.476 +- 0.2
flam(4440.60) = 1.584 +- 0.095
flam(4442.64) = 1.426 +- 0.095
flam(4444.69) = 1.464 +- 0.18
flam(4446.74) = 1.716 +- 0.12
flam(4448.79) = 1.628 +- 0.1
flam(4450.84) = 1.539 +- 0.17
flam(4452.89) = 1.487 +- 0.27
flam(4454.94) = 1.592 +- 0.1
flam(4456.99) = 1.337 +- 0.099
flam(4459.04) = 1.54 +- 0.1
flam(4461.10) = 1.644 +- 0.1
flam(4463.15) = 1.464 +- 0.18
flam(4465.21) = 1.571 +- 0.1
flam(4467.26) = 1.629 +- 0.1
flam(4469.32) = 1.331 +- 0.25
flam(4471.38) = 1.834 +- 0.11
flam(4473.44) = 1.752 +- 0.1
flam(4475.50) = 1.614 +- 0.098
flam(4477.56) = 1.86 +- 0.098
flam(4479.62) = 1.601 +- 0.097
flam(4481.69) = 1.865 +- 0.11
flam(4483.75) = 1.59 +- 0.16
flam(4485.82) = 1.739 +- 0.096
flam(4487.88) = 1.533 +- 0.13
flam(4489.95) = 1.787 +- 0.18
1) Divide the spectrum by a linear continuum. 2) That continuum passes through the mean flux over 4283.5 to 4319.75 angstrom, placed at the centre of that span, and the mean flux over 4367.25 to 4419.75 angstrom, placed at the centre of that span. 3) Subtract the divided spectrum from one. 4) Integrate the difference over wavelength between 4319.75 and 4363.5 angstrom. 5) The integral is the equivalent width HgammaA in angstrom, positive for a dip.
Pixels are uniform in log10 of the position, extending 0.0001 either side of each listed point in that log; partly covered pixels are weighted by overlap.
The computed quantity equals -4.6 angstrom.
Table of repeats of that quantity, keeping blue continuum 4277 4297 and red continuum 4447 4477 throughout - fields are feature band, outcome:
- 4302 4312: 2.11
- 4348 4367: -2.13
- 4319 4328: -0.40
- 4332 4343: 0.80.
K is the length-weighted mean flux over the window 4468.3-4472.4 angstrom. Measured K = 1.58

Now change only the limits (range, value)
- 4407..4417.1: 1.47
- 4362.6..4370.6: 1.65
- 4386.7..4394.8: 1.34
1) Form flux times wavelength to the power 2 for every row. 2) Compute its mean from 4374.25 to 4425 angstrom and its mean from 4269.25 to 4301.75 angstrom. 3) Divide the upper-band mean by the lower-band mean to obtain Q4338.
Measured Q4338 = 1.21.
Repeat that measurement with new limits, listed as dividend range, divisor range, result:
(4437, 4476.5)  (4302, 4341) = 1.28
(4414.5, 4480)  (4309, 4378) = 1.15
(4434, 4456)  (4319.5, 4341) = 1.18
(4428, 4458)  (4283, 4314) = 1.44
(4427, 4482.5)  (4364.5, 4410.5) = 1.16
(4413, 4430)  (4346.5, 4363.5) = 1.06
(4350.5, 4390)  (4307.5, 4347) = 1.13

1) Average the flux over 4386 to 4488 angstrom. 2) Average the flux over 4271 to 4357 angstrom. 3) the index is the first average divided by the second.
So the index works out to 1.18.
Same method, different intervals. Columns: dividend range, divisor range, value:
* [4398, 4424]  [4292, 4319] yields 1.29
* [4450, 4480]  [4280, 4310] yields 1.36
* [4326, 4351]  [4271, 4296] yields 1.07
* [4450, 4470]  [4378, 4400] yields 1.13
